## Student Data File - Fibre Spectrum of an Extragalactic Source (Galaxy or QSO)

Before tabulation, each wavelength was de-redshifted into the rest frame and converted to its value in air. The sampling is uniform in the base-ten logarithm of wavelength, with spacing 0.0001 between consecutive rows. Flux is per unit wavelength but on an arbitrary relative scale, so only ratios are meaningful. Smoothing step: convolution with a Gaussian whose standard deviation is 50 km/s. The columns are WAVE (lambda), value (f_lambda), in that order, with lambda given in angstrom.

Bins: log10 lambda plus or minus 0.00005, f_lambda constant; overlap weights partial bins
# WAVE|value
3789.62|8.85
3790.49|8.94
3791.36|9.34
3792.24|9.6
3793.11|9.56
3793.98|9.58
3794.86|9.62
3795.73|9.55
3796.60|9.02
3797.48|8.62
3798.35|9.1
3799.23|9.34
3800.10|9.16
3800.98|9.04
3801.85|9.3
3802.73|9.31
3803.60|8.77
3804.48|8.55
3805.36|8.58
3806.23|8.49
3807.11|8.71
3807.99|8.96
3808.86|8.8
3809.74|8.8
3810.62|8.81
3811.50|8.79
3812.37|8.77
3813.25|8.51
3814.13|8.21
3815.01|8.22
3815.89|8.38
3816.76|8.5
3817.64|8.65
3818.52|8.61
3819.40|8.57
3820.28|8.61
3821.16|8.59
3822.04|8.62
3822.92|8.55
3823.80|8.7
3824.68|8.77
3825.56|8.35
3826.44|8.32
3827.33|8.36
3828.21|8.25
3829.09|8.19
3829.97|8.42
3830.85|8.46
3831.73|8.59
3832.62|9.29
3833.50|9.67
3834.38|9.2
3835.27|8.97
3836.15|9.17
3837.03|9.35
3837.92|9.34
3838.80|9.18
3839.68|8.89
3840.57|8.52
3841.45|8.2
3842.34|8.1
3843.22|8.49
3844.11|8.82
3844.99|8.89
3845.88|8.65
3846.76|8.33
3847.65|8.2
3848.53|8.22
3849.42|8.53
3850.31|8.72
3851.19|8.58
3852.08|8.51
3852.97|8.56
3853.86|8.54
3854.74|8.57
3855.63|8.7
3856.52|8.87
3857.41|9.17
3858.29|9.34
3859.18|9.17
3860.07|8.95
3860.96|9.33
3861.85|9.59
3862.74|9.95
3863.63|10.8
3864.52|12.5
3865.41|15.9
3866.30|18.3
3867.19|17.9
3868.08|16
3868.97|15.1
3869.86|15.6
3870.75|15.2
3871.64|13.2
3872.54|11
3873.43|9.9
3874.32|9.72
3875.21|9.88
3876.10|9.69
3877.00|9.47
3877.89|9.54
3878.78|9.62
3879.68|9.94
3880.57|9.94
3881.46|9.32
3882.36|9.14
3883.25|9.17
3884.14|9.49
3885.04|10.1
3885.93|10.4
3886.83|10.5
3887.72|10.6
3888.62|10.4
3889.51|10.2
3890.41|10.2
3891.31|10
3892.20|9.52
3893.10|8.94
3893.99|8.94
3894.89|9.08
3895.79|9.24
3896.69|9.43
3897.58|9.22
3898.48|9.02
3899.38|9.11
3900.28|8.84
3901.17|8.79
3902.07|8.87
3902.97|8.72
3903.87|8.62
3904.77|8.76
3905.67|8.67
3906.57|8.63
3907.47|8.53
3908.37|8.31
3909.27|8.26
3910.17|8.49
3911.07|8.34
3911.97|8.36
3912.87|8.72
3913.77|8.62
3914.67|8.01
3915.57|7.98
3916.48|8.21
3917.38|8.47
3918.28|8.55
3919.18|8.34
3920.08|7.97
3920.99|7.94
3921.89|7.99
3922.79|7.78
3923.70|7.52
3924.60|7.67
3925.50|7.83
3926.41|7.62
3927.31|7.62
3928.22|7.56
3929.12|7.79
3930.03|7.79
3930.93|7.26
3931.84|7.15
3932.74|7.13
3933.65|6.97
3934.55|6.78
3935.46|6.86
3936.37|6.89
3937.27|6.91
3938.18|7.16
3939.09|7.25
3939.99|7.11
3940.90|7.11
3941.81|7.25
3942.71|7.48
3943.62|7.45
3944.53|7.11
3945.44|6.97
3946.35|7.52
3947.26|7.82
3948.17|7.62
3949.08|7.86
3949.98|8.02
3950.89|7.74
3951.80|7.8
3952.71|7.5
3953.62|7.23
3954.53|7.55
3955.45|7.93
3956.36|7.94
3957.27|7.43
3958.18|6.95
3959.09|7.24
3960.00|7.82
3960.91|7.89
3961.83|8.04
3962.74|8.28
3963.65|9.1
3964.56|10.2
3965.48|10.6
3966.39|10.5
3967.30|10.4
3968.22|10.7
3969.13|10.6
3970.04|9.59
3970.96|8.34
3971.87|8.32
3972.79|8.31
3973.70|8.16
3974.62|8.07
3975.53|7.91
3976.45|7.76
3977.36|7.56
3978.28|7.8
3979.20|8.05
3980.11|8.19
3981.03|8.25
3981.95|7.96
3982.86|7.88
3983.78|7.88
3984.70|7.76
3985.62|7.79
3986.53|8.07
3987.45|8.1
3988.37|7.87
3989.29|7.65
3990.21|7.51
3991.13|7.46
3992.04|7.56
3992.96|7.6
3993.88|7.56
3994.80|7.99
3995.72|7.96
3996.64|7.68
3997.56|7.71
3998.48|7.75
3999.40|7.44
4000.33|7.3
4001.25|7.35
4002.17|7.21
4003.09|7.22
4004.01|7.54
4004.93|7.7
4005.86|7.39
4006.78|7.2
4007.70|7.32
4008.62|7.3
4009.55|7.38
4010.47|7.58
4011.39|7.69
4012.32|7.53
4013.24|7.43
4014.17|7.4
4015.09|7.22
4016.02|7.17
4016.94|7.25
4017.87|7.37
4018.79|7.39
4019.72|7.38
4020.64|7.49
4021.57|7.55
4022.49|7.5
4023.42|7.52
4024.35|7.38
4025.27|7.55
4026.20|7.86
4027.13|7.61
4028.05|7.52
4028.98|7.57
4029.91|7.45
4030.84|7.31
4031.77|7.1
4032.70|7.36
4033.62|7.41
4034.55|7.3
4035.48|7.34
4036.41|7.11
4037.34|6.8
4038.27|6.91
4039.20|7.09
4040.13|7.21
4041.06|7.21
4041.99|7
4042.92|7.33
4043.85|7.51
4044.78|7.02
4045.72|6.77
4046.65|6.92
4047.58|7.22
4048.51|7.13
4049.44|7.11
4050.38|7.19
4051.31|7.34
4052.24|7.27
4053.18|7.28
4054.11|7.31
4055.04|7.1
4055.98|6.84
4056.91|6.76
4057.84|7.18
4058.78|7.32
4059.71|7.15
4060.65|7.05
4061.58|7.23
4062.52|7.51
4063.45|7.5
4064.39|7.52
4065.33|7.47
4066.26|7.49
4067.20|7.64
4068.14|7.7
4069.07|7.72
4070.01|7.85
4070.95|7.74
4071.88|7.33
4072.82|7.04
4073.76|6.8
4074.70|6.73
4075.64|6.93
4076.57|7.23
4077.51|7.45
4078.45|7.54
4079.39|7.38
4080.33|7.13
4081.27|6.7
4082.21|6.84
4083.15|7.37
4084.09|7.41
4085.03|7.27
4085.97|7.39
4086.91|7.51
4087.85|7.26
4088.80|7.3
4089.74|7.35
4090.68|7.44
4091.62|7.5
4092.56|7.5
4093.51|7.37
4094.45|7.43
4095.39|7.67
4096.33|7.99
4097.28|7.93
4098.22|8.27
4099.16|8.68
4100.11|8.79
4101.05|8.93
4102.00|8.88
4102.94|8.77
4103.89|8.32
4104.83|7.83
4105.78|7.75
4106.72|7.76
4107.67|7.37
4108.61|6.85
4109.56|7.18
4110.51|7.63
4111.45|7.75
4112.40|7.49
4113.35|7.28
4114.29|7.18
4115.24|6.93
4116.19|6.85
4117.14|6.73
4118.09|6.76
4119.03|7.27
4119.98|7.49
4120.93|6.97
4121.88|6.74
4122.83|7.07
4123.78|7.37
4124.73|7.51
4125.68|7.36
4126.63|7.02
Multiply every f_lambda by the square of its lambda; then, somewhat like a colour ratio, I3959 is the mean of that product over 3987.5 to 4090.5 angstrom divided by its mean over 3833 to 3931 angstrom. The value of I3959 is 0.8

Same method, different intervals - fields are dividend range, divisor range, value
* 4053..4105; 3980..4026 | 1.03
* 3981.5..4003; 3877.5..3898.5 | 0.84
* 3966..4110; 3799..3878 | 0.88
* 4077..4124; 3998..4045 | 1.06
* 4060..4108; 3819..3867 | 0.93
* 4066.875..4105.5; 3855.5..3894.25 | 0.78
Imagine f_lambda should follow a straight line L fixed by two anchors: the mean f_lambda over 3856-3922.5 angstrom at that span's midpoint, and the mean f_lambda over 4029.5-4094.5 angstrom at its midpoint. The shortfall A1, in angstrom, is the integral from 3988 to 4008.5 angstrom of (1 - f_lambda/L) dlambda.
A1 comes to 1.76 angstrom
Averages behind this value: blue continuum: 9.94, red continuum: 7.26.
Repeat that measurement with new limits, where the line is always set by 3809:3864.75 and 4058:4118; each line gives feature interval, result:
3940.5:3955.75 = 1.3 angstrom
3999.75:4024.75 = 1.6 angstrom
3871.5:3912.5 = -4.3 angstrom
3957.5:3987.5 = -1.4 angstrom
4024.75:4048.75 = 1.6 angstrom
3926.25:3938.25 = 1.5 angstrom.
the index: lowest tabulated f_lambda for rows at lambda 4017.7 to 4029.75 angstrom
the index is 7.37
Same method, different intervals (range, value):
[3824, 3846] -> 8.1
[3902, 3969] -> 6.78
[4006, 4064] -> 6.76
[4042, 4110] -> 6.7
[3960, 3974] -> 7.82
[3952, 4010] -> 6.95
